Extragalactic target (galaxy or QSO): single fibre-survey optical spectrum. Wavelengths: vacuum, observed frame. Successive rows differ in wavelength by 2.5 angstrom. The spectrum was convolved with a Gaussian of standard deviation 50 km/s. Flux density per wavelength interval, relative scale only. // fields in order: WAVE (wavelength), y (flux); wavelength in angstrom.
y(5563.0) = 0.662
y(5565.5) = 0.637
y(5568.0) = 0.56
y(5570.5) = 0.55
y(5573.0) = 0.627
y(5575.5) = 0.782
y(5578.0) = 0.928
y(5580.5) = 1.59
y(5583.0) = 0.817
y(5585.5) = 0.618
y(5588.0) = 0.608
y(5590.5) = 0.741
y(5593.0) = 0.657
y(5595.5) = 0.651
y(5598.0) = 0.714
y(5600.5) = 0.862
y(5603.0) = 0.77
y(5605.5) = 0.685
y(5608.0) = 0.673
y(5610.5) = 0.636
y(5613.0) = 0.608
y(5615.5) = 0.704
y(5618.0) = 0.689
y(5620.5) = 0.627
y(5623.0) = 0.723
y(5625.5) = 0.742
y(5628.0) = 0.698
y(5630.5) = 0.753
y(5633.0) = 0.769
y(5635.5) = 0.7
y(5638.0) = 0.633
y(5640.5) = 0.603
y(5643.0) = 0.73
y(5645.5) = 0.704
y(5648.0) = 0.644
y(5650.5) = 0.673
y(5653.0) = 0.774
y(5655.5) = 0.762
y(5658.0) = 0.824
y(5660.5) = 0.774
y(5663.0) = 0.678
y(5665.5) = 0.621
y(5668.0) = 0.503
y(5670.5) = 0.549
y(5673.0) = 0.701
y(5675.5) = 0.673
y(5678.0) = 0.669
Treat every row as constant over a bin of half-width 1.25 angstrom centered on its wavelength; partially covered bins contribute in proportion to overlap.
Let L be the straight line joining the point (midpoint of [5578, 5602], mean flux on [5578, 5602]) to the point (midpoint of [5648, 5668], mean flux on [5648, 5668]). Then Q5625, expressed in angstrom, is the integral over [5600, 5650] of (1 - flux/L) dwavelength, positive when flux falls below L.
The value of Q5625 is 4.3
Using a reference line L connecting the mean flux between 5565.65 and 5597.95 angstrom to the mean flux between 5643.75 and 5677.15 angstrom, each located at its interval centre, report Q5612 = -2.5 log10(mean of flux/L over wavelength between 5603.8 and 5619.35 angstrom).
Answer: 0.092 mag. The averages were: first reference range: 0.755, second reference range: 0.684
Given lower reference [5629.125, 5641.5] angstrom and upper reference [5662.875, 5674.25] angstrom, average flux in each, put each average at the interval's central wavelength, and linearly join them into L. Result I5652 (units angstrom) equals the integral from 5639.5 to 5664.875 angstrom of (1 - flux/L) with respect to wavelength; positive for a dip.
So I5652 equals -2.70 angstrom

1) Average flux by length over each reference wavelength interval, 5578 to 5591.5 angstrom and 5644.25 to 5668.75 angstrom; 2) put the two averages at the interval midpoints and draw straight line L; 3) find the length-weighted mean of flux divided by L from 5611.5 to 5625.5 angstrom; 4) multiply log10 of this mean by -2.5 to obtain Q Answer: 0.18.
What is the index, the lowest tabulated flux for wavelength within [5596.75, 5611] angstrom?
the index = 0.636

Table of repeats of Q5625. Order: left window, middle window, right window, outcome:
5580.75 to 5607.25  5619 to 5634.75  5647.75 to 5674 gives -0.1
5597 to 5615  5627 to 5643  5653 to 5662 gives 1.1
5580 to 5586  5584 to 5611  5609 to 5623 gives 4.5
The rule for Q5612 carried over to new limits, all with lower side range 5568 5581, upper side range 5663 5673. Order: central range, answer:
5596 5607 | 0.011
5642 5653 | -0.090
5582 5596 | 0.157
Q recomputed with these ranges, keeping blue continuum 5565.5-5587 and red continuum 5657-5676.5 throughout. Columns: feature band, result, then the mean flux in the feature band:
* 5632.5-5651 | 0.03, 0.679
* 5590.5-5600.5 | 0.09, 0.706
